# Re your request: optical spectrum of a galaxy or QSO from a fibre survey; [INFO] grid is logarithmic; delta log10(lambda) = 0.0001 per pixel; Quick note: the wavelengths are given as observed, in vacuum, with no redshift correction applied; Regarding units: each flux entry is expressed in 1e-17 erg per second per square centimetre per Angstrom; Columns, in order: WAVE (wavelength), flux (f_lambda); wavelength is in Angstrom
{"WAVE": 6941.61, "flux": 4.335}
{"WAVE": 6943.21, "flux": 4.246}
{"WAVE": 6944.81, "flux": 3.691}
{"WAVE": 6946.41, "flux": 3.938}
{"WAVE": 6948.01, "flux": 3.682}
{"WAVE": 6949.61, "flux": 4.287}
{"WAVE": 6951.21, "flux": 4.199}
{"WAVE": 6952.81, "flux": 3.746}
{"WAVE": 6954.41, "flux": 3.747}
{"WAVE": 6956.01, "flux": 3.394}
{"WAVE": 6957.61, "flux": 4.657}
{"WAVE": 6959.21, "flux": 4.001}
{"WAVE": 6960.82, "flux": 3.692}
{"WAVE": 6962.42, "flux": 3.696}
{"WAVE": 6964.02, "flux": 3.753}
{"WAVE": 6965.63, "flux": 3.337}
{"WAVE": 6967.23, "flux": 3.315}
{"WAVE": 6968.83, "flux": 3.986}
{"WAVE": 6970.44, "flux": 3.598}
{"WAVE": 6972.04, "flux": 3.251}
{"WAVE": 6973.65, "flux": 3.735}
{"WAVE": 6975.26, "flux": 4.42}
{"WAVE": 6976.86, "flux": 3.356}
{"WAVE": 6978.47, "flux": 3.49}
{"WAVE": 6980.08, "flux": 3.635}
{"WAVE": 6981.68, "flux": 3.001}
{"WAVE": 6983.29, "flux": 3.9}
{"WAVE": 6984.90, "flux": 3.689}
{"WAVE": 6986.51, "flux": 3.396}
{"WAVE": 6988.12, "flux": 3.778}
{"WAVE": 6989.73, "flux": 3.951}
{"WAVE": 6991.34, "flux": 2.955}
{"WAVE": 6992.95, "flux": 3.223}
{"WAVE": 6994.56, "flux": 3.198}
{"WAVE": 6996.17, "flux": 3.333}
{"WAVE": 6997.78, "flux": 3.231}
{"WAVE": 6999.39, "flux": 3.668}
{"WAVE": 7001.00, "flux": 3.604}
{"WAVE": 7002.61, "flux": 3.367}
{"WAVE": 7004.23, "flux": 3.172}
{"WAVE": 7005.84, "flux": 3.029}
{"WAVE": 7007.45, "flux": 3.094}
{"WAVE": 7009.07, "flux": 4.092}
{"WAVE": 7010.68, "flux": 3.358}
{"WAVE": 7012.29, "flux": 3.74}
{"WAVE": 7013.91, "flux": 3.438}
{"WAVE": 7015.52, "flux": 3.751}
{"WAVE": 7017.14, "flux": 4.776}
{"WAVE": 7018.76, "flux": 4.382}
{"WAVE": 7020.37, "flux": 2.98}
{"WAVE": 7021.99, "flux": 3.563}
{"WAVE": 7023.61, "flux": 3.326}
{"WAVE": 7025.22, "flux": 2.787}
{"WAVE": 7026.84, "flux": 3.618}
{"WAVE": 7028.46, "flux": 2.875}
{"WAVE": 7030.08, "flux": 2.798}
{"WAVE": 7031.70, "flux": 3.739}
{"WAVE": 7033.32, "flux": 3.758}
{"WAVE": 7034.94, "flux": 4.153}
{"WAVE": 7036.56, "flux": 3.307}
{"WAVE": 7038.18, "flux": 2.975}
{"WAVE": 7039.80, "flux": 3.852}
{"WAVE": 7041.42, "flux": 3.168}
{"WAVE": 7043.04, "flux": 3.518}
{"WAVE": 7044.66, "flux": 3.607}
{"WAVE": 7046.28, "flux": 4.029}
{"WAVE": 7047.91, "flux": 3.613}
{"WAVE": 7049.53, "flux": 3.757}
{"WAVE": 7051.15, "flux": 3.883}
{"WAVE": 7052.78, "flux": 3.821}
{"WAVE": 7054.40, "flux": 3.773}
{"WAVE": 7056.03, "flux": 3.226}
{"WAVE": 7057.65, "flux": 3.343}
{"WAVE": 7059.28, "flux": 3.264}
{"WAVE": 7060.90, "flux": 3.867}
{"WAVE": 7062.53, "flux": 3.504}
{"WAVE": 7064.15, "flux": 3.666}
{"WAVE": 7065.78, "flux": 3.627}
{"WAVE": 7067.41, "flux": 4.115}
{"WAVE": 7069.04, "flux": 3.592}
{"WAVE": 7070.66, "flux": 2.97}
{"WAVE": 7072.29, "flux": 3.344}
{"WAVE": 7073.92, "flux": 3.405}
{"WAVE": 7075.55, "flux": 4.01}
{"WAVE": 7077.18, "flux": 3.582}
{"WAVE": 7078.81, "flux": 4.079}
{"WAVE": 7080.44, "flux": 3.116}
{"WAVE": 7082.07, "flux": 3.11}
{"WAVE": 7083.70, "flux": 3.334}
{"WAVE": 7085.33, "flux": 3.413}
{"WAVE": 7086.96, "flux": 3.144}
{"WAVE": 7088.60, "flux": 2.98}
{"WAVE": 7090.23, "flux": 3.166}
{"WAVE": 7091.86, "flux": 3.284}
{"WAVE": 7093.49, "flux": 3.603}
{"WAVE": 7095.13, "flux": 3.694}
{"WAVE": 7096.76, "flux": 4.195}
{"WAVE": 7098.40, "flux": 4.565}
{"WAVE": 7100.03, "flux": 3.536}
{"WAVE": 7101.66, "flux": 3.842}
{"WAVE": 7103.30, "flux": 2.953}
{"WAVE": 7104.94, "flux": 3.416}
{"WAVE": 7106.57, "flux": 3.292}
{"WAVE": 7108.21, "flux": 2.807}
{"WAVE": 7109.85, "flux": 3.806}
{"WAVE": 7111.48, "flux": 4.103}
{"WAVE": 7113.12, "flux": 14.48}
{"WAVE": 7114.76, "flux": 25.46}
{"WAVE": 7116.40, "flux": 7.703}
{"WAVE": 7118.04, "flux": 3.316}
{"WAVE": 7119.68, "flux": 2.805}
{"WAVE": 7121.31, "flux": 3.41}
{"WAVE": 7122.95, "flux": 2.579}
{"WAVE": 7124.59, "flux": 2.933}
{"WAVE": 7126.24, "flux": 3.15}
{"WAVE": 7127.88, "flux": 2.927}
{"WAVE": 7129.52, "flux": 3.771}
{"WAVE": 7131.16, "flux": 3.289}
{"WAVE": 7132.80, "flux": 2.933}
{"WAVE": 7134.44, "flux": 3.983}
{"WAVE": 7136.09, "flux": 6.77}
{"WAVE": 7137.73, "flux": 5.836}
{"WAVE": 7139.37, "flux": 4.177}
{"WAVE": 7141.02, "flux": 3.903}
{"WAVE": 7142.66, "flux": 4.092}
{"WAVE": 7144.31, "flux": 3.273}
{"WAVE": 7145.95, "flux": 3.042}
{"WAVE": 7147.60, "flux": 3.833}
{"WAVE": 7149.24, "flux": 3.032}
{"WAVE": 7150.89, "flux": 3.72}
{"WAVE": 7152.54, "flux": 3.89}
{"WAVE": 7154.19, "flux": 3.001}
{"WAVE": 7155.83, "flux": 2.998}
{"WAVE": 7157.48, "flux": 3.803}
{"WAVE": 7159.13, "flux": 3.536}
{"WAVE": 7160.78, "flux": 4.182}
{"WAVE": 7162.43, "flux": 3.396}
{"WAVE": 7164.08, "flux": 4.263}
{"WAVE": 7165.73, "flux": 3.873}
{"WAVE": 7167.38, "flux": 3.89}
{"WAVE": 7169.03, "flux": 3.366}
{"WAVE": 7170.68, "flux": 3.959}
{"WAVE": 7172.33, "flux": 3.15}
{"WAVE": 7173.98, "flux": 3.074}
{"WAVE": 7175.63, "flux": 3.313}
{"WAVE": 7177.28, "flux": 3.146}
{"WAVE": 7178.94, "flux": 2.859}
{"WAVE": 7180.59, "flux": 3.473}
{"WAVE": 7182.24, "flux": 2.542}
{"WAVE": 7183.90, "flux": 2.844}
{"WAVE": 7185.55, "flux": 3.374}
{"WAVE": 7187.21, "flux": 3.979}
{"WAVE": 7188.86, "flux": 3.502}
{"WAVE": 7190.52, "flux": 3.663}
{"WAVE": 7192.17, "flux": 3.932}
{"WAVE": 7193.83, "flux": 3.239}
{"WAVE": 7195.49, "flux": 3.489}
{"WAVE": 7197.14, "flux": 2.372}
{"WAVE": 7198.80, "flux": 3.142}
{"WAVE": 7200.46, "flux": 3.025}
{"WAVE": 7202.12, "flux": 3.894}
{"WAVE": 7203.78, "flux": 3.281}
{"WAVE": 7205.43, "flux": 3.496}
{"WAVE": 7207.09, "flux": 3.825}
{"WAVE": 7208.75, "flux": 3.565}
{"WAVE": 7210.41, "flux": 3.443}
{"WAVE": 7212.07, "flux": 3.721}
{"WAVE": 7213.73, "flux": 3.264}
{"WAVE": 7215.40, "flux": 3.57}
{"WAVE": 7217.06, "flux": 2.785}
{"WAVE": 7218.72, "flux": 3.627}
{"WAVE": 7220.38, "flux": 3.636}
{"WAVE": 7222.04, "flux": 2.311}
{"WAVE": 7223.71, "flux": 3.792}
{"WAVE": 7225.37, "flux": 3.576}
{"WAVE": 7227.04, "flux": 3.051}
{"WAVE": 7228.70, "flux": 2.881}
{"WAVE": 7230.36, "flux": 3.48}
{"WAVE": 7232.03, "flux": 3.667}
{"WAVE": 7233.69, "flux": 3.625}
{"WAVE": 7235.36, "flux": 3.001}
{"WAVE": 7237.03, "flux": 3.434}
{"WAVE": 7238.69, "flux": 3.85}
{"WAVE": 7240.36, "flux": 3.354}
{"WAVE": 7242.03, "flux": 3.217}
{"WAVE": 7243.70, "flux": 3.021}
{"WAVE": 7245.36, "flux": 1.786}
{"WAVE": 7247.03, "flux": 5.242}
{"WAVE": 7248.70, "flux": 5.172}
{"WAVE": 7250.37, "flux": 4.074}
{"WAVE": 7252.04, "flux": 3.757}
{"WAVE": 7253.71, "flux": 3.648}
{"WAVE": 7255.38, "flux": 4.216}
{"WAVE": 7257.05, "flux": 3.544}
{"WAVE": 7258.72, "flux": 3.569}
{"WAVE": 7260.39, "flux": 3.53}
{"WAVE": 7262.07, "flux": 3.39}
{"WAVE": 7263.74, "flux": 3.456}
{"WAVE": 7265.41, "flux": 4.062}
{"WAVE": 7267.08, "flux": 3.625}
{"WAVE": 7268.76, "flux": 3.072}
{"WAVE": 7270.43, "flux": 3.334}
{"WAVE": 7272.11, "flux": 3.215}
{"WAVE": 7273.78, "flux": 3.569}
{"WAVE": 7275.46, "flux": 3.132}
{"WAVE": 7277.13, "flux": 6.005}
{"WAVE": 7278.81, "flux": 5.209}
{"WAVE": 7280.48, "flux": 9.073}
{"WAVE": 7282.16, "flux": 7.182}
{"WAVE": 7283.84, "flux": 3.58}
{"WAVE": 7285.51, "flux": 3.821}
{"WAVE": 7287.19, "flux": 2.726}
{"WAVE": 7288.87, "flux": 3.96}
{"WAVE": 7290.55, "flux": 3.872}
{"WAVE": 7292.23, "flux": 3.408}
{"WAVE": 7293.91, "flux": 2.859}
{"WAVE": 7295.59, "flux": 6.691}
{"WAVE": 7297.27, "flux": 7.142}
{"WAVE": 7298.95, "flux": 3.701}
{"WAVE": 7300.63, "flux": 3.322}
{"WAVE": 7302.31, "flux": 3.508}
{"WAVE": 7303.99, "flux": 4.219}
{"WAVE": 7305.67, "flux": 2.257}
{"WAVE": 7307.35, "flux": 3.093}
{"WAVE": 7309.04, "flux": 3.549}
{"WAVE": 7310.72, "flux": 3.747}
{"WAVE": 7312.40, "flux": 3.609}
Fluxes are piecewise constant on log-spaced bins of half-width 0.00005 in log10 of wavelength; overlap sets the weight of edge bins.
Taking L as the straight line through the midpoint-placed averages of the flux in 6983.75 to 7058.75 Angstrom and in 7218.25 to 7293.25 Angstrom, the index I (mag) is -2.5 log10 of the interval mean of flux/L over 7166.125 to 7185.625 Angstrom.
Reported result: 0.142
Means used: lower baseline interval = 3.52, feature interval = 3.26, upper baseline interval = 3.82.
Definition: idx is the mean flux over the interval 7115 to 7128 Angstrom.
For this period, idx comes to 4.61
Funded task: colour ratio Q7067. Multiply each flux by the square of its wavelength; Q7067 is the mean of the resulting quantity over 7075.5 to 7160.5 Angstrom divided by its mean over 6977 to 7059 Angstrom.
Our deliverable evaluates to 1.25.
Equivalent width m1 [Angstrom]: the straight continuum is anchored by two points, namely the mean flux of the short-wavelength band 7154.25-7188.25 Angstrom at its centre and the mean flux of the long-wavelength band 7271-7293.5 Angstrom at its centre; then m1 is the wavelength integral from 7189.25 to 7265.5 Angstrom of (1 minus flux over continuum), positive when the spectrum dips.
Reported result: 9.1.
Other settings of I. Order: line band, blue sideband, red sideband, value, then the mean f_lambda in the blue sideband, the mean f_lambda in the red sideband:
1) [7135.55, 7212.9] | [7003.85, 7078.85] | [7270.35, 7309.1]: 0.10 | 3.56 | 4.3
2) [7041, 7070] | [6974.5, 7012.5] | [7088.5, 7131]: 0.16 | 3.48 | 4.85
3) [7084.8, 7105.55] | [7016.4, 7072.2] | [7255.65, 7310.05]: 0.05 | 3.56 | 4.08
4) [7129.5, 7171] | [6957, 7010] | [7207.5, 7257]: -0.09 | 3.56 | 3.51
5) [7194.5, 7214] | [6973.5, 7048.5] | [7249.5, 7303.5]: 0.18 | 3.52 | 4.17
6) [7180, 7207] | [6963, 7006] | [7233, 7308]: 0.15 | 3.5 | 3.97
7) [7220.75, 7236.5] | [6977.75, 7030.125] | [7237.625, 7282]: 0.20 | 3.47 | 4.01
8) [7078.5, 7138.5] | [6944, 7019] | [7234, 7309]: -0.20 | 3.65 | 3.97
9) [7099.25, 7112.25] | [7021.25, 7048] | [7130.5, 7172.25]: 0.06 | 3.45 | 3.83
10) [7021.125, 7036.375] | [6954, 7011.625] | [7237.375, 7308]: 0.07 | 3.56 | 4.01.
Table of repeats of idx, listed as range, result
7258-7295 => 4.09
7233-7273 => 3.59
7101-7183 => 4.29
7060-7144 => 4.32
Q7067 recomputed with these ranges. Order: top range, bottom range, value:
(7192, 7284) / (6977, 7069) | 1.12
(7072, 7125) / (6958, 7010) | 1.34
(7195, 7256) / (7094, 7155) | 0.77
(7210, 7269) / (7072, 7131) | 0.82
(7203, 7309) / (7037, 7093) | 1.15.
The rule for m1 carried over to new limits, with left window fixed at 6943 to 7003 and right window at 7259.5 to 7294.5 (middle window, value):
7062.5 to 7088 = 2.1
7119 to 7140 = 0.8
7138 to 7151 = 0.6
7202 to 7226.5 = 3.5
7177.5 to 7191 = 2.4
